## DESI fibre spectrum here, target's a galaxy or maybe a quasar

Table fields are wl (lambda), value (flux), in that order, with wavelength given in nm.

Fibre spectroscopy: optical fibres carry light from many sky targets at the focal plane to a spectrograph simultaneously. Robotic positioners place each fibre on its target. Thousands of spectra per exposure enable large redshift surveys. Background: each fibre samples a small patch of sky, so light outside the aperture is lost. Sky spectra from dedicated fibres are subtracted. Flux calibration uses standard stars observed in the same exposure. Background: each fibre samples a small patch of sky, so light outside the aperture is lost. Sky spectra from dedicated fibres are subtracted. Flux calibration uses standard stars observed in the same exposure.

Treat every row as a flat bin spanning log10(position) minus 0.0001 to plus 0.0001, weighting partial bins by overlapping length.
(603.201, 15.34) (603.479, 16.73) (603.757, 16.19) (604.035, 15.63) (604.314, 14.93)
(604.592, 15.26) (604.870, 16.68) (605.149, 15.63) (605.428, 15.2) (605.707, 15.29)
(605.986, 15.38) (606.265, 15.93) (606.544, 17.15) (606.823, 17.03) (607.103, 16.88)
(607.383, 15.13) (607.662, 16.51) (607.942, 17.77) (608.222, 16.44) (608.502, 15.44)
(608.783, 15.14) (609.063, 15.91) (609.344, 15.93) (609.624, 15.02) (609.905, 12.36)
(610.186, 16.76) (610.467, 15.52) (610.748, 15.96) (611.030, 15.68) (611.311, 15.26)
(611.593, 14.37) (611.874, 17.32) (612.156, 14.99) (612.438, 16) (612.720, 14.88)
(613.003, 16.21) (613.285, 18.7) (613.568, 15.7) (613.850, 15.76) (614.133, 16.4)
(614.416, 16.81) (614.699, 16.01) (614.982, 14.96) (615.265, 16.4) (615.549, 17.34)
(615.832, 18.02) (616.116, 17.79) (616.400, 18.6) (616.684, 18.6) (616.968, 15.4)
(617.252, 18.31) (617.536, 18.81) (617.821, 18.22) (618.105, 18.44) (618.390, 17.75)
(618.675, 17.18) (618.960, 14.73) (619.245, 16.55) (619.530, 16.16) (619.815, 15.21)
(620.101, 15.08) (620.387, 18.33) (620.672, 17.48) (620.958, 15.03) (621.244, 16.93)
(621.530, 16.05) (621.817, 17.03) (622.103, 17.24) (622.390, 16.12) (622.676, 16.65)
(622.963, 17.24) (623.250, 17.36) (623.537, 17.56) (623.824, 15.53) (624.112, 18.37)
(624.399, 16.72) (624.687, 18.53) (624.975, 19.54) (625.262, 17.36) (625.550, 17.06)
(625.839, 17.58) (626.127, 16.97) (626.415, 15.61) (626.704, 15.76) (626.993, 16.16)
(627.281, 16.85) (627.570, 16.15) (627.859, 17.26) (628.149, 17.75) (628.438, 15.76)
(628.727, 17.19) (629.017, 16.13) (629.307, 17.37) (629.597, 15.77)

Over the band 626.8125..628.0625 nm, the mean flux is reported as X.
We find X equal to 16.6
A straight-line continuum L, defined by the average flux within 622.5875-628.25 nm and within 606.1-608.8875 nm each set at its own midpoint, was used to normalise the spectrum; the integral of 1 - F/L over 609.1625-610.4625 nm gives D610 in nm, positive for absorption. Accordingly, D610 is 0.11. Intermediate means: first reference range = 16.3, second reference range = 17.1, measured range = 15.1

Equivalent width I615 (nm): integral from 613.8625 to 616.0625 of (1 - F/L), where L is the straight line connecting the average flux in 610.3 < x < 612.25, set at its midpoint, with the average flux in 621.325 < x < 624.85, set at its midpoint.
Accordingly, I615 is -0.07 nm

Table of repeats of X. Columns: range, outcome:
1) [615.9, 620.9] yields 17.2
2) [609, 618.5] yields 16.5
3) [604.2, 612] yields 15.8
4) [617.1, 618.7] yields 18.2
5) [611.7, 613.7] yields 16.2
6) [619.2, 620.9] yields 16.4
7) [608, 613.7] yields 15.7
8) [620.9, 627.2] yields 17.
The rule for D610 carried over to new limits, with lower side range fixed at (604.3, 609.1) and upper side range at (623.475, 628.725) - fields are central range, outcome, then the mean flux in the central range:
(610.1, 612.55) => 0.08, 15.7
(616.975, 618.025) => -0.09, 18.1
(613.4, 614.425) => 0.02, 16.1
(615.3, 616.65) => -0.11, 17.9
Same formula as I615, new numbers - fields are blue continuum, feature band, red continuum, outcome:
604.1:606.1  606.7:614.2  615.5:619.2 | 0.237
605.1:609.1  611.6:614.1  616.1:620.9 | 0.077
